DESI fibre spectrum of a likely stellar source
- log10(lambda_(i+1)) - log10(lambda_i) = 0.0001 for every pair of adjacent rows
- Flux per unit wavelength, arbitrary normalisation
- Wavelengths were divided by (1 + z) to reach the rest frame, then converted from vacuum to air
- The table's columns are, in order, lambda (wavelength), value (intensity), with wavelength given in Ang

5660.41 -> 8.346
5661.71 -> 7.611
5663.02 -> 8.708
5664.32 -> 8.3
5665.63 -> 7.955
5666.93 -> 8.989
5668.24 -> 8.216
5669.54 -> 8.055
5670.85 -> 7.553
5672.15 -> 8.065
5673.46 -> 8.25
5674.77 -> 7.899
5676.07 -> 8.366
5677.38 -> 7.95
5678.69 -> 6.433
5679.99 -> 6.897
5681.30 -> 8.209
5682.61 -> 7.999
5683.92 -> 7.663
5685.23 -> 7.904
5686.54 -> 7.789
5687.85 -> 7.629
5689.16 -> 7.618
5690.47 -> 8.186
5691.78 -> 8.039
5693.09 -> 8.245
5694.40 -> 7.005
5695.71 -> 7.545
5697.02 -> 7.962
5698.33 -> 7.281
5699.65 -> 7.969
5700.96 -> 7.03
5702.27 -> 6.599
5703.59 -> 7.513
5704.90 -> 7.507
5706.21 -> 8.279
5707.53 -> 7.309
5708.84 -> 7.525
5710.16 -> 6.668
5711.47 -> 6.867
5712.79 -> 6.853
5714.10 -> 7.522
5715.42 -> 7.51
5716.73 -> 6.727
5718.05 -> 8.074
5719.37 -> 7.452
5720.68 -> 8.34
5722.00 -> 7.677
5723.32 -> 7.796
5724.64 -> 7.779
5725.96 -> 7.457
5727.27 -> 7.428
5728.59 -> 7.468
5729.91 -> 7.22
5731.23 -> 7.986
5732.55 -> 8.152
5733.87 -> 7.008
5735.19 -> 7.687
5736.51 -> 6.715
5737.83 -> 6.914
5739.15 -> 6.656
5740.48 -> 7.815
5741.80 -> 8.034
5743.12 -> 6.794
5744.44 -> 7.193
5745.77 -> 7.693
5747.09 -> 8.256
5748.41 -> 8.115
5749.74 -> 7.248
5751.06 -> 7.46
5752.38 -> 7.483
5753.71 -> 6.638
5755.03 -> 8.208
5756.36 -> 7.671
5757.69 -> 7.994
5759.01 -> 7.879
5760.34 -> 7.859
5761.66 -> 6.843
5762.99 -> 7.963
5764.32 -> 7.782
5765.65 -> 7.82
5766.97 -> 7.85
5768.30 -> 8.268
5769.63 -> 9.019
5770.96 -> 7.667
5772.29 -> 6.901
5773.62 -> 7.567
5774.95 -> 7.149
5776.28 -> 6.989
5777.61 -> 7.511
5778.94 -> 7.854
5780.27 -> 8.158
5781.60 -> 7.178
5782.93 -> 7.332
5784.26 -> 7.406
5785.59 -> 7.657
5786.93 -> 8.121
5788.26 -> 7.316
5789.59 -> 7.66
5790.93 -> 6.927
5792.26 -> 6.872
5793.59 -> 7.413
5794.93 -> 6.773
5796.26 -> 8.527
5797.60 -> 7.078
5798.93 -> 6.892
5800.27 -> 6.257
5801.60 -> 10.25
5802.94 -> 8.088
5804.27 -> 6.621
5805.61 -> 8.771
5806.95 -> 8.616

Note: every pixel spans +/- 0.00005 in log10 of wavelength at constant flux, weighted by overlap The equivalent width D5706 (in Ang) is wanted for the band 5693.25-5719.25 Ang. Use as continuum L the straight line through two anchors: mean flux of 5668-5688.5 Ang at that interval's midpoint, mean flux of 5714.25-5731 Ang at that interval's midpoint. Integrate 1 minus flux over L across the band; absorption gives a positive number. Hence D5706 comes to 1.0 Ang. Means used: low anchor 7.8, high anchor 7.59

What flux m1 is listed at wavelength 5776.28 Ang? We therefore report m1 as 6.989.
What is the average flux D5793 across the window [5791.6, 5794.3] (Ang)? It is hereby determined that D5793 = 7.13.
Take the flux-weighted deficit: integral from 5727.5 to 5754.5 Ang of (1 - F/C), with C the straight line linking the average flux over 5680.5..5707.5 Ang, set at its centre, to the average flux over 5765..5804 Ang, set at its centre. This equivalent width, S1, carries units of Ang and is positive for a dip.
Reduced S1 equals 0.7 Ang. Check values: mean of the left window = 7.68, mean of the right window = 7.59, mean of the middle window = 7.43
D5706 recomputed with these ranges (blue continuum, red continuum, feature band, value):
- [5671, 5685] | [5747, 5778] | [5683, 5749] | 1.6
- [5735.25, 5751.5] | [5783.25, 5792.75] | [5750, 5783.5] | -1.0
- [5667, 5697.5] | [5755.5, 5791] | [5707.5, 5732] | 0.9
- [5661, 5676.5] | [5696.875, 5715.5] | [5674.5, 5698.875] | 0.2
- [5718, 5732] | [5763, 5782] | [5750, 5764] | 0.2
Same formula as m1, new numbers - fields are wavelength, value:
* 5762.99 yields 7.963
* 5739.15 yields 6.656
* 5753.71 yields 6.638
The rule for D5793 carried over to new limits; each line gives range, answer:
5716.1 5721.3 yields 7.65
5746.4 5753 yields 7.72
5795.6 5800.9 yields 7.19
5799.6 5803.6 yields 8.2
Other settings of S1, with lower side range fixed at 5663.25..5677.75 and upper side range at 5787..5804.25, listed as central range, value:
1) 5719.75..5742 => 0.9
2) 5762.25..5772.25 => -0.4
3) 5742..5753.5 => 0.4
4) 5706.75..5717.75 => 1.1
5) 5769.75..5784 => 0.2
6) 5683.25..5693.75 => 0.2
